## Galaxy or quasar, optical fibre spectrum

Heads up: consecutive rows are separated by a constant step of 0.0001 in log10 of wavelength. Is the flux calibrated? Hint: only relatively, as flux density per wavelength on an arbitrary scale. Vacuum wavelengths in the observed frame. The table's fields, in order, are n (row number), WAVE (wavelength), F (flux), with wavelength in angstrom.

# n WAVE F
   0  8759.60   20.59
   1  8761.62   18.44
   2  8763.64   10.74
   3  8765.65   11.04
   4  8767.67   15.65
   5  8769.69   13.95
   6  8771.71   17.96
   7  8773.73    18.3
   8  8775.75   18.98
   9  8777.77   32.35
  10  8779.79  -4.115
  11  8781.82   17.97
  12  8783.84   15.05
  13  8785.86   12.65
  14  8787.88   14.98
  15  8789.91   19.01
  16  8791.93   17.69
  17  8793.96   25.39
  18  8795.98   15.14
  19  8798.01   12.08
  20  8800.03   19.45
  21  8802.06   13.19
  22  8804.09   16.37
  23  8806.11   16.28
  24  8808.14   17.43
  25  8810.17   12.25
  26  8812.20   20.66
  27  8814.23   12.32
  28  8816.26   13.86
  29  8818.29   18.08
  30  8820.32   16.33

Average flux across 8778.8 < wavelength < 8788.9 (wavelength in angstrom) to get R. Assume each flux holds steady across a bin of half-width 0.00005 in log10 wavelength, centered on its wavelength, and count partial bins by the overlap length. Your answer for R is 11.3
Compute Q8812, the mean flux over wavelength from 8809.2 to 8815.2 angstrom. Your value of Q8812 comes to 15.1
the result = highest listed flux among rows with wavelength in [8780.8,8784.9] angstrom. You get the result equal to 17.97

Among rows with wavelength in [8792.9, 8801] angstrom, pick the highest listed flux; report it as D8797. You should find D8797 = 25.39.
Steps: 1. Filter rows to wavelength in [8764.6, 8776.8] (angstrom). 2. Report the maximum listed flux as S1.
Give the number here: 18.98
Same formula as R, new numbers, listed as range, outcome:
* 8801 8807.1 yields 15.3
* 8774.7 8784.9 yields 16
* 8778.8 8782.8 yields 6.89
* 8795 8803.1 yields 15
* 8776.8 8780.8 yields 13.9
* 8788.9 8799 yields 17.9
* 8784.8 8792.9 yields 16.1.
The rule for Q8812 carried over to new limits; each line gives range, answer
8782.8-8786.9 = 13.9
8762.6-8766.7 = 11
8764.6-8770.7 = 13.5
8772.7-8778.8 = 23.1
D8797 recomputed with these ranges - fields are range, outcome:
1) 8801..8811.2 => 17.43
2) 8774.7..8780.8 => 32.35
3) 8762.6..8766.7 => 11.04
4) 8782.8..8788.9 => 15.05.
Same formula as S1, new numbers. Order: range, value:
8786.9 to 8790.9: 19.01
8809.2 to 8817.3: 20.66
